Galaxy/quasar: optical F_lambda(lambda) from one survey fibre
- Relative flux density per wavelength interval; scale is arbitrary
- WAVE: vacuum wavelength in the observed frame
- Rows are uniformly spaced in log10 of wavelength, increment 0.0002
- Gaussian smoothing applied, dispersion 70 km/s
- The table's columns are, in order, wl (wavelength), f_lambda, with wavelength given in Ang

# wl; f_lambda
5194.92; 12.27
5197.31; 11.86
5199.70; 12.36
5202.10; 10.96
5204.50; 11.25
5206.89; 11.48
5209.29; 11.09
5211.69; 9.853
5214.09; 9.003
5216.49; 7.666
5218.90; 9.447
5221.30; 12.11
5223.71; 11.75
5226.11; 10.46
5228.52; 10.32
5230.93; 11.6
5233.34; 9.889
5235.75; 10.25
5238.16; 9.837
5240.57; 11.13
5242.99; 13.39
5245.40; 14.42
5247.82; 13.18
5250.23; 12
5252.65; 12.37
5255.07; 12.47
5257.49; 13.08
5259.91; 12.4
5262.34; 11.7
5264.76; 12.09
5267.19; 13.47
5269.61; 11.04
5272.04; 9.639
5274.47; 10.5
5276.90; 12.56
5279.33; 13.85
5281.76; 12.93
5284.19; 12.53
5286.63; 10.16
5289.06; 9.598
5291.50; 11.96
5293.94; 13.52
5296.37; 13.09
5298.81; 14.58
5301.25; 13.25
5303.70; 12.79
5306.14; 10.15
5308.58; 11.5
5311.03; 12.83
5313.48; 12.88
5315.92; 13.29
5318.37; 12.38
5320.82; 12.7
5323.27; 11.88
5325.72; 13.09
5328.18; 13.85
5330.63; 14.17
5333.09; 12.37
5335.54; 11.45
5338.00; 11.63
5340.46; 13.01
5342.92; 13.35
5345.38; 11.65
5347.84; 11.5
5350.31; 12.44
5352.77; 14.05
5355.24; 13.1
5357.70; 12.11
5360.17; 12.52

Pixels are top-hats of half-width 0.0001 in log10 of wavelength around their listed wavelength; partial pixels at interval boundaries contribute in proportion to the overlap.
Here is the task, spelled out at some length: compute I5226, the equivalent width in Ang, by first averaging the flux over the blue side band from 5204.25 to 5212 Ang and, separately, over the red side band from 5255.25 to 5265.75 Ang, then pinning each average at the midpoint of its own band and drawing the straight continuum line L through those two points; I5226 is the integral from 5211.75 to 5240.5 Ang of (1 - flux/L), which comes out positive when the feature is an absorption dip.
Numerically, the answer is 3.1 Ang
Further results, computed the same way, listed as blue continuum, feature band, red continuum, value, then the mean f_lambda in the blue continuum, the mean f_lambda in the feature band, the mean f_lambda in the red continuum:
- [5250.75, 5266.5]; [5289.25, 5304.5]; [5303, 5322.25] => -0.8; 12.4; 13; 12.3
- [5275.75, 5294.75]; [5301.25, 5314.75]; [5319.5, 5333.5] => 0.5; 12.1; 12.1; 13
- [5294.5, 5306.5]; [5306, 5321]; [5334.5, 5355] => 0.5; 13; 12.4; 12.4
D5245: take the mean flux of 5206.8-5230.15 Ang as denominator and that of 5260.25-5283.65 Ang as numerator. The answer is 1.17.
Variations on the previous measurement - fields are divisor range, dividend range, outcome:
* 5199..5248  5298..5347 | 1.15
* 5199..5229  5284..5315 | 1.16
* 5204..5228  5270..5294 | 1.12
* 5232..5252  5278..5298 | 1.04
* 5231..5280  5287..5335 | 1.05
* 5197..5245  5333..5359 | 1.15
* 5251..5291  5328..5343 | 1.07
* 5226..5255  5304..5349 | 1.07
